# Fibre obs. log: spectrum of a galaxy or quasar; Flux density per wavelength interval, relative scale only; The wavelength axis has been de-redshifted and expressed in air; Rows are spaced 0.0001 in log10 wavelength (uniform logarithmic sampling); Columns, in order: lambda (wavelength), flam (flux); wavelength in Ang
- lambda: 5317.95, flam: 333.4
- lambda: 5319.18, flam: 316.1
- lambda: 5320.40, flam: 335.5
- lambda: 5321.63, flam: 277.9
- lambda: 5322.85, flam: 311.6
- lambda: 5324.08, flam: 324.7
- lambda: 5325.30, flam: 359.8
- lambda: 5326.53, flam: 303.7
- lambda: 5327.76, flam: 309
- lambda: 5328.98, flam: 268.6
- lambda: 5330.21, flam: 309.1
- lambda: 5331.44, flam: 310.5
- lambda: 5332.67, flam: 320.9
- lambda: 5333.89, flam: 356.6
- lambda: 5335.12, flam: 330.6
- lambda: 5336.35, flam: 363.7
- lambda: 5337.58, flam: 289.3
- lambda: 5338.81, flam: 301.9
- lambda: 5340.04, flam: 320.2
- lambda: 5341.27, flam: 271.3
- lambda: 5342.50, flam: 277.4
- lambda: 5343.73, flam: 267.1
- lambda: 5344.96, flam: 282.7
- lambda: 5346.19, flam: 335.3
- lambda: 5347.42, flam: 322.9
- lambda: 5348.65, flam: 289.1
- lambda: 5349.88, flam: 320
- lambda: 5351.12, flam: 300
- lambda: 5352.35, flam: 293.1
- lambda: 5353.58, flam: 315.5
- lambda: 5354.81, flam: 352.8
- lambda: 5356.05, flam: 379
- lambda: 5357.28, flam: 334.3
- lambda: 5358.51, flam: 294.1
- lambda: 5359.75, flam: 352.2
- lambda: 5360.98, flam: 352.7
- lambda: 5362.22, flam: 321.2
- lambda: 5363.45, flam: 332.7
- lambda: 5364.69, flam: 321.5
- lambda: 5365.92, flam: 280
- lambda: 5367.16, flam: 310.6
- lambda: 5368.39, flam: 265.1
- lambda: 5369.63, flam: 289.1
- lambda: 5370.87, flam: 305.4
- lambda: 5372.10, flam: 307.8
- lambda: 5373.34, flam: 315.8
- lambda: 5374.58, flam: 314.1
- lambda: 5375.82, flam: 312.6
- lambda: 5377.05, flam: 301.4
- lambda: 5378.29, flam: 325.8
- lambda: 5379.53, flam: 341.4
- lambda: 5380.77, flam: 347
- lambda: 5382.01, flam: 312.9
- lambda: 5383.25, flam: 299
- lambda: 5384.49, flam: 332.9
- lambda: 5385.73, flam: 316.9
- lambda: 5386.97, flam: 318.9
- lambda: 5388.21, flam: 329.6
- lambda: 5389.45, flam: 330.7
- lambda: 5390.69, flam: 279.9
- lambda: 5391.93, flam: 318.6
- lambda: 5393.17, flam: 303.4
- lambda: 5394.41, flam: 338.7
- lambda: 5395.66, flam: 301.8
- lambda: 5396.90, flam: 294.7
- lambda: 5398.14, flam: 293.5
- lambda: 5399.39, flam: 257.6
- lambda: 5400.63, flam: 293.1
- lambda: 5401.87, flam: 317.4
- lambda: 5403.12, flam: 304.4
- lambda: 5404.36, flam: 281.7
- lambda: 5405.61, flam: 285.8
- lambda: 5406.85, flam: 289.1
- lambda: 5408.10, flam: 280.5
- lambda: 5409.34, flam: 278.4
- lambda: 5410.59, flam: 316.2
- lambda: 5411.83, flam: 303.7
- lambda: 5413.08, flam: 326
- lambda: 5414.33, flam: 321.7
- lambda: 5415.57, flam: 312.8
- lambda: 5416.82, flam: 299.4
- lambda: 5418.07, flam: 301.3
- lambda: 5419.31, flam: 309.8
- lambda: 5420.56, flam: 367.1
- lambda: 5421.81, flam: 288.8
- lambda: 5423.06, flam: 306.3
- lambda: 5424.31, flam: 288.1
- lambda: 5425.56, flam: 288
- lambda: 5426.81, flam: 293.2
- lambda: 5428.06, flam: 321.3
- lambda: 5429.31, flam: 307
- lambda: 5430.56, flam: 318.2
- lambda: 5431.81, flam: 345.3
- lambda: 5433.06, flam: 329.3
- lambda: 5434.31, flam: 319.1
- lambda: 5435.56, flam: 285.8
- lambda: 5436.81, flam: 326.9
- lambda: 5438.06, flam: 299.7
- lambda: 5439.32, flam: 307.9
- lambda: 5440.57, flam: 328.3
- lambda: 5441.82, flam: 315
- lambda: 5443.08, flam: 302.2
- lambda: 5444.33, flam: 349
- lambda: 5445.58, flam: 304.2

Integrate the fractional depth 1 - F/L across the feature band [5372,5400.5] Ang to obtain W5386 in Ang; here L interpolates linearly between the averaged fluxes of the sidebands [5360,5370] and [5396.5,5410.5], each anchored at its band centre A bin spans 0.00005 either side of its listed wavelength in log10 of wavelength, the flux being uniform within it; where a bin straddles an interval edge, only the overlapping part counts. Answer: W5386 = -1.3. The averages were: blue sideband 311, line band 313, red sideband 290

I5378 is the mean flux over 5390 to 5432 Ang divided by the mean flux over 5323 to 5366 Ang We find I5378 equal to 1.0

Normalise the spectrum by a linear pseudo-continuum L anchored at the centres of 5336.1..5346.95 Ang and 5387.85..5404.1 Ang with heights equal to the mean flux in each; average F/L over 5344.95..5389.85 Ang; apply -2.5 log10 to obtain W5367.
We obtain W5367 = -0.06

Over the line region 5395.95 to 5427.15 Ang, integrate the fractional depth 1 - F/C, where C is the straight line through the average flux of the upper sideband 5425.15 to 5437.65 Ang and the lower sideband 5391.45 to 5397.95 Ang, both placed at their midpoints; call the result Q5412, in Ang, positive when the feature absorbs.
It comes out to 1.2 Ang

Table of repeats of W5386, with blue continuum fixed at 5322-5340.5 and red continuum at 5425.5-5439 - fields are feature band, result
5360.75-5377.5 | 0.4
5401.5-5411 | 0.6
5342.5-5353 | 0.6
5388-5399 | 0.2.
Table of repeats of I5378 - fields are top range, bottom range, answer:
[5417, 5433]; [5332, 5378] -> 0.99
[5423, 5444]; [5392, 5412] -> 1.05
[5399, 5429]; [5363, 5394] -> 0.97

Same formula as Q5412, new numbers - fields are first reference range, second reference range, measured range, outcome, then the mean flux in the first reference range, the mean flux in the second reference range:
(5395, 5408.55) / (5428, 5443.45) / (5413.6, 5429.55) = -0.1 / 291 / 316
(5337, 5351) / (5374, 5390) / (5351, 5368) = -0.9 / 298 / 322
